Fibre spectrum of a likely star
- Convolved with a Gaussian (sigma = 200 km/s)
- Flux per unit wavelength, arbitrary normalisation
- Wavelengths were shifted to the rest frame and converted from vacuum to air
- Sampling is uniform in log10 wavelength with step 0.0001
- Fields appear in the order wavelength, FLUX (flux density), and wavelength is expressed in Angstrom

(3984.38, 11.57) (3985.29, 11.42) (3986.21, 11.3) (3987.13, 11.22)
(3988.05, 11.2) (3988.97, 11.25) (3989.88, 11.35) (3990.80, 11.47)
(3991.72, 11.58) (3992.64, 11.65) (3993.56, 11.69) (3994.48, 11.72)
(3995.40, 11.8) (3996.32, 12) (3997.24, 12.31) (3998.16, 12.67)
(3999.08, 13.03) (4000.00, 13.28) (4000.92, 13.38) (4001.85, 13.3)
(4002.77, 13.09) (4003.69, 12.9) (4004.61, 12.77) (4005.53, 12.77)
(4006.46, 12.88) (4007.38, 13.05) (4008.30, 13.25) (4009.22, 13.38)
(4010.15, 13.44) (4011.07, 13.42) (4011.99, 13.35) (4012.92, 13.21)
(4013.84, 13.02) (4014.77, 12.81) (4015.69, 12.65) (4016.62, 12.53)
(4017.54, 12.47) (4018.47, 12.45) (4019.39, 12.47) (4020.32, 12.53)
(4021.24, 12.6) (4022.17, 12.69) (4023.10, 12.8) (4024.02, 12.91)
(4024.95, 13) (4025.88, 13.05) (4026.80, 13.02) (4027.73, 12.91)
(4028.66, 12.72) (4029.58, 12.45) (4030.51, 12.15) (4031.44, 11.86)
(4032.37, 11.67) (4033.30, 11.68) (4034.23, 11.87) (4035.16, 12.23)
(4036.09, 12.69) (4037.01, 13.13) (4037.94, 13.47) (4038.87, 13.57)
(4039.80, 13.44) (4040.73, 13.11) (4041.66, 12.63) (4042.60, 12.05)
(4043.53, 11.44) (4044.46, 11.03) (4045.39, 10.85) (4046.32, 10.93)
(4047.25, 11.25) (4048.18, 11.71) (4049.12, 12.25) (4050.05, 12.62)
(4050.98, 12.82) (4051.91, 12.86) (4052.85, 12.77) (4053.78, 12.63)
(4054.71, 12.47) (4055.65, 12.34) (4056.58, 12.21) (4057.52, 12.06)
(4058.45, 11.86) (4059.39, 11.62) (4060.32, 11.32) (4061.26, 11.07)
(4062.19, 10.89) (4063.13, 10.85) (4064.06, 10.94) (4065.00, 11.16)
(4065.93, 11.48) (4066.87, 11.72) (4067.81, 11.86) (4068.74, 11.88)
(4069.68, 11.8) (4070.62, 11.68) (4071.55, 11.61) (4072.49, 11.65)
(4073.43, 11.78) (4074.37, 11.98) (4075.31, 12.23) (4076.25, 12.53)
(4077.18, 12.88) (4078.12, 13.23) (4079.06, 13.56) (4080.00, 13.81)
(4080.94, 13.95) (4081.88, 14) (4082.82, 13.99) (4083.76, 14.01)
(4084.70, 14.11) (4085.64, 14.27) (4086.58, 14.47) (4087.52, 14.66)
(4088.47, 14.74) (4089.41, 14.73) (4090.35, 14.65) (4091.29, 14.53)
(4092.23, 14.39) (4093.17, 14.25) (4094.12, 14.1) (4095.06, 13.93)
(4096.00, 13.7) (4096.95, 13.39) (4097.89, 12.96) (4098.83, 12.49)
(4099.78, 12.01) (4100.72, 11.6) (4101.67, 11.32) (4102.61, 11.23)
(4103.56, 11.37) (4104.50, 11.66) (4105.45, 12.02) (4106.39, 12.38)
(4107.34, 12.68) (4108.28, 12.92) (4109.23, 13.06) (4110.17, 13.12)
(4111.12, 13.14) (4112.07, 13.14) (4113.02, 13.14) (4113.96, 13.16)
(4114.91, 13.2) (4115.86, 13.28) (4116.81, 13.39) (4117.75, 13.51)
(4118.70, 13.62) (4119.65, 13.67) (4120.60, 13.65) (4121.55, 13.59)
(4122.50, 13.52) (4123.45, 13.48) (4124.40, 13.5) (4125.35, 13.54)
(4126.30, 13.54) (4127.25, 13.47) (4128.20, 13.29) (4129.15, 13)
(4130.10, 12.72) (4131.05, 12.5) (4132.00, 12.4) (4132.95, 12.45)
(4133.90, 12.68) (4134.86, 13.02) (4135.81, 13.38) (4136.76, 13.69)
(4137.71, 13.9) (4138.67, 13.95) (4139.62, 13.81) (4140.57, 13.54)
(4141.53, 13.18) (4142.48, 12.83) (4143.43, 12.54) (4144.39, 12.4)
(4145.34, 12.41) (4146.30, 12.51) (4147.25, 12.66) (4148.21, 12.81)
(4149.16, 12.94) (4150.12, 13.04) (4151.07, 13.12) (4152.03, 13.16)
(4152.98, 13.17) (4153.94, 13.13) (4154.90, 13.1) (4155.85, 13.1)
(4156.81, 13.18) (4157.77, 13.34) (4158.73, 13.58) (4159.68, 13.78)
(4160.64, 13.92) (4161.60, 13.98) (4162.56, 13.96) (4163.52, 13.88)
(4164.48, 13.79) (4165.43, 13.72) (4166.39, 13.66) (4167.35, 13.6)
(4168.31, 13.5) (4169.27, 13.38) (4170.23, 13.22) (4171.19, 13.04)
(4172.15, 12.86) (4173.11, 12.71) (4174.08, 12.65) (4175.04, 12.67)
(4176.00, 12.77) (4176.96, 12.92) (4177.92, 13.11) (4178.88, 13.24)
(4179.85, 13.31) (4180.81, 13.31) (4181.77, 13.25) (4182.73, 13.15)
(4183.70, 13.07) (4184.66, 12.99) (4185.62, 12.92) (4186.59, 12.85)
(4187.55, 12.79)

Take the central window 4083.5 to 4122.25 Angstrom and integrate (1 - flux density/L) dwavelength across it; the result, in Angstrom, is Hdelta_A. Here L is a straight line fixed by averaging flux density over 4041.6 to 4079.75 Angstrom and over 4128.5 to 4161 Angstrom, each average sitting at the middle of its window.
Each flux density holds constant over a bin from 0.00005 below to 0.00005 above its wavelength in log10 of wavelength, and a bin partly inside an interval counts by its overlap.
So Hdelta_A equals -2.5 Angstrom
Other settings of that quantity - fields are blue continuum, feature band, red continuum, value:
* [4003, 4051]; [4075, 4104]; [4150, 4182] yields -1.3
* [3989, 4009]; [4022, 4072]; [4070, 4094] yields 3.6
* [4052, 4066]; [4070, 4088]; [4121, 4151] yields -1.6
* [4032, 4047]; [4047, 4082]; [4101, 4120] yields 0.8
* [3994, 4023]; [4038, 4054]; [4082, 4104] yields 1.1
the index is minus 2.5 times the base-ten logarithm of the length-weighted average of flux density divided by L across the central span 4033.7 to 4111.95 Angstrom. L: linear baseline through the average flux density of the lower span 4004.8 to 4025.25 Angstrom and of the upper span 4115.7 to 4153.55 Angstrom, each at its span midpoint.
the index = 0.036 mag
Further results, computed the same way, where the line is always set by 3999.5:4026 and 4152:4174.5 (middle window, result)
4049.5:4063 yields 0.09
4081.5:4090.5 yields -0.09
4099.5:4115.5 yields 0.07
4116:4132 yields -0.01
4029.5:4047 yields 0.07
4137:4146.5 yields 0.02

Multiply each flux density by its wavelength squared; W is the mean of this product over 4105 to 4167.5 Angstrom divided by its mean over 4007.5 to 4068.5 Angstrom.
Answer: 1.1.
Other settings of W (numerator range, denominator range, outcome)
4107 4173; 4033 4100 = 1.08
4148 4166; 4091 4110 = 1.08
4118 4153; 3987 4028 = 1.11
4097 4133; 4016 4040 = 1.06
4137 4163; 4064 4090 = 1.06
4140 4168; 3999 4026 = 1.10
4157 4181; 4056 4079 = 1.19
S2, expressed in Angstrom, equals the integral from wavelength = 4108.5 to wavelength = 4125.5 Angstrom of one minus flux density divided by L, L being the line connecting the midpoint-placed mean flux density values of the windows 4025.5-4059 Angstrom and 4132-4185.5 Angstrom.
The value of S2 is -0.6 Angstrom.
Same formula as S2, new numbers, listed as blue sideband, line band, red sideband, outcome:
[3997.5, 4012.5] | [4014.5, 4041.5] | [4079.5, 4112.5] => 1.1 Angstrom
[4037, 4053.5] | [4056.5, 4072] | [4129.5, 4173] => 1.2 Angstrom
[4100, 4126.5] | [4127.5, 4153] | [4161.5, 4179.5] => 0.1 Angstrom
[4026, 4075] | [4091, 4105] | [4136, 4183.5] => -0.3 Angstrom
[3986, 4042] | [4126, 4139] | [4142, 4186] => -0.1 Angstrom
